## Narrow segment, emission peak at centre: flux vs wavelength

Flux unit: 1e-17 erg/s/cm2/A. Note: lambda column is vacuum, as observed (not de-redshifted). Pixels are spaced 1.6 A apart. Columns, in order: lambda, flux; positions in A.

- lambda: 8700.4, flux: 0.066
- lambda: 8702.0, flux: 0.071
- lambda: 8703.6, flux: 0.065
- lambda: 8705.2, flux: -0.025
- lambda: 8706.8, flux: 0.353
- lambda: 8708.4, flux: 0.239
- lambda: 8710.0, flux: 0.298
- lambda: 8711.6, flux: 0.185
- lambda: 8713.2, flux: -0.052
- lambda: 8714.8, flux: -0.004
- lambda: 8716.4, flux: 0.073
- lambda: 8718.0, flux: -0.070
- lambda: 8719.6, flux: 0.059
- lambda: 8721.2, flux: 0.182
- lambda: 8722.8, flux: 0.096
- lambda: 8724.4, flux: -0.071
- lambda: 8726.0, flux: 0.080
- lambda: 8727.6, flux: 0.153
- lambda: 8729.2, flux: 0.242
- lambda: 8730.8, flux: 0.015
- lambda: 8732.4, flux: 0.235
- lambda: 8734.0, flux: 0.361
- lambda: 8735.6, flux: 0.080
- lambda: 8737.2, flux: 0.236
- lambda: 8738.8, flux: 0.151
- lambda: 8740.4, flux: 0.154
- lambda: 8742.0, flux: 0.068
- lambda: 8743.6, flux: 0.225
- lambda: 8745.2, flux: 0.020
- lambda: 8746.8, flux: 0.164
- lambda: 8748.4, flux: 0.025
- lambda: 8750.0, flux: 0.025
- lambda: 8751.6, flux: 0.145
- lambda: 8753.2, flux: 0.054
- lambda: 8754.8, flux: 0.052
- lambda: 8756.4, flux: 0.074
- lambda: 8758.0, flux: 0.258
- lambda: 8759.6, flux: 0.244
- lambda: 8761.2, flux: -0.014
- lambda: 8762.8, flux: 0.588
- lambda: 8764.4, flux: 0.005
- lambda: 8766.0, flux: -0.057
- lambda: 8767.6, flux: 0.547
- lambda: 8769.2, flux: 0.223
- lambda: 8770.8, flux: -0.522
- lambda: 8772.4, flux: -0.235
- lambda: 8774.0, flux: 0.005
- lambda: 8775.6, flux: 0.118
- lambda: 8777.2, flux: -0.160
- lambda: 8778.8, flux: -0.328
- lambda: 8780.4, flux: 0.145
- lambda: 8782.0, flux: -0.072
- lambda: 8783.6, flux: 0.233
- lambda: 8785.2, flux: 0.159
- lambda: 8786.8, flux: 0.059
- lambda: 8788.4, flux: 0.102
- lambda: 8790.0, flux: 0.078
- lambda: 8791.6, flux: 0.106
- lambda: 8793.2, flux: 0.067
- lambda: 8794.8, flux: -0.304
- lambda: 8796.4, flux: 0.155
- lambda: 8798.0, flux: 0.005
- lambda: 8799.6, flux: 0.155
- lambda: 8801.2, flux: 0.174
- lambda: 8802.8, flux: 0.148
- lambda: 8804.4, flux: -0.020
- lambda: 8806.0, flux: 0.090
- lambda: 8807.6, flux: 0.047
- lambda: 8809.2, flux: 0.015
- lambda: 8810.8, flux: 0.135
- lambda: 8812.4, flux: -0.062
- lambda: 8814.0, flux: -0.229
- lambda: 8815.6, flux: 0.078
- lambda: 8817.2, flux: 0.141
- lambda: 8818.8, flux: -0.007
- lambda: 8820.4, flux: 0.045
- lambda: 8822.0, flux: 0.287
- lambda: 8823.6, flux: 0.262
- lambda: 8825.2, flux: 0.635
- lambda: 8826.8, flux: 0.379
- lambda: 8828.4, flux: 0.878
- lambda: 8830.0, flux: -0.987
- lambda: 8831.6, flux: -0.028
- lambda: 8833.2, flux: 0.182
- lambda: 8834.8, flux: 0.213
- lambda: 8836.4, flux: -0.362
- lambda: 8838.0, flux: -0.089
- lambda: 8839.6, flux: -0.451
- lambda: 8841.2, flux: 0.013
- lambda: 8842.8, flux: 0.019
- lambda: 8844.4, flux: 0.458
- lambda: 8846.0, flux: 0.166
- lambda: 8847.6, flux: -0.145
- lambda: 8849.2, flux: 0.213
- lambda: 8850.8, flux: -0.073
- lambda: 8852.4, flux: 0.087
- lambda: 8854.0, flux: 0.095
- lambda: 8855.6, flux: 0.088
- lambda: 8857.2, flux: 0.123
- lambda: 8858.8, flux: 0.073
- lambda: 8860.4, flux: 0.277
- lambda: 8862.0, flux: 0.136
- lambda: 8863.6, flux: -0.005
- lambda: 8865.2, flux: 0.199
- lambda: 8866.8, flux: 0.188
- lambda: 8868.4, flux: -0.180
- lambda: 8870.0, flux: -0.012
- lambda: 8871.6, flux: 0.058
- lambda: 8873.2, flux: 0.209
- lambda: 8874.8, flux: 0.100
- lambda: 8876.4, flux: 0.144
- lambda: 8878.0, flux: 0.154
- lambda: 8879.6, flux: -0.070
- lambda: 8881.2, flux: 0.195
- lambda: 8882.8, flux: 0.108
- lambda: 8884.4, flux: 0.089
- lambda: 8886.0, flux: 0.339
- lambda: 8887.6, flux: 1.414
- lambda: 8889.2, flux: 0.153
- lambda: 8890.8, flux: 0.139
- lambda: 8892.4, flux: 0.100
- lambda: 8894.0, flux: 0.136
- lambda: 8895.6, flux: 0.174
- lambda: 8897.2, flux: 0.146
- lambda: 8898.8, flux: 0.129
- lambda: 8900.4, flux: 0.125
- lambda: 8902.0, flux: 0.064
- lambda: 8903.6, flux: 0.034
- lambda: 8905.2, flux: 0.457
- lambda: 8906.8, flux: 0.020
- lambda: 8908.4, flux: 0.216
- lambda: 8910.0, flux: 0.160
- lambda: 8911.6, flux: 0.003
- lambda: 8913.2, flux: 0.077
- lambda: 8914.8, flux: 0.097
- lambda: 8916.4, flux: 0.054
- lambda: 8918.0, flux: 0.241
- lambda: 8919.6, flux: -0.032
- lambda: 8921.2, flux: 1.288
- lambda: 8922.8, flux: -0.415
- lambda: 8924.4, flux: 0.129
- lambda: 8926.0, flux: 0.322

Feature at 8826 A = H-gamma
